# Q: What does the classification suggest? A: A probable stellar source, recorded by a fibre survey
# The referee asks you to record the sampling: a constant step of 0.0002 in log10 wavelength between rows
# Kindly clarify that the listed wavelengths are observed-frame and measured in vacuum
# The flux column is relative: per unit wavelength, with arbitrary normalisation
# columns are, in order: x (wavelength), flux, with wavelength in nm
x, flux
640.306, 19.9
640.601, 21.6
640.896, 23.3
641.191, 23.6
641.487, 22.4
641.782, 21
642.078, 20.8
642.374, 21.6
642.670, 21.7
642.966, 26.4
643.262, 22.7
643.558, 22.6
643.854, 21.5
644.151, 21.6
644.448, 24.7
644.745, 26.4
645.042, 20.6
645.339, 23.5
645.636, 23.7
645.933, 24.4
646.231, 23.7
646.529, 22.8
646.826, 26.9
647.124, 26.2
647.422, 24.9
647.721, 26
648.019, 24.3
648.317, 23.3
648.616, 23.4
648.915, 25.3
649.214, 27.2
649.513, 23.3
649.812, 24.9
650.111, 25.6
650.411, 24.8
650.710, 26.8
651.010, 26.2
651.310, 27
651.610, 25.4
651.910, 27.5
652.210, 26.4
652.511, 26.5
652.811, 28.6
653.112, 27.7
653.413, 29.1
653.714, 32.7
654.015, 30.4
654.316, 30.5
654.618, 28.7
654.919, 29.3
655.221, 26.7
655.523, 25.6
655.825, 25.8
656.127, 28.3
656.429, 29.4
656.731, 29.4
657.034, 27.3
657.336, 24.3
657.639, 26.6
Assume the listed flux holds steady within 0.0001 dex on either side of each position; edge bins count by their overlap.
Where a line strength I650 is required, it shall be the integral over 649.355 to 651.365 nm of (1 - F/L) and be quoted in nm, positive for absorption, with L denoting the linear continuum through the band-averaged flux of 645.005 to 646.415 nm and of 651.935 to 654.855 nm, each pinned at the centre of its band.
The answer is 0.10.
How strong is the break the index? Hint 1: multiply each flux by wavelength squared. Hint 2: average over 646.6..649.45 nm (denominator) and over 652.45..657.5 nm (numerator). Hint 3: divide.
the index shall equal 1.15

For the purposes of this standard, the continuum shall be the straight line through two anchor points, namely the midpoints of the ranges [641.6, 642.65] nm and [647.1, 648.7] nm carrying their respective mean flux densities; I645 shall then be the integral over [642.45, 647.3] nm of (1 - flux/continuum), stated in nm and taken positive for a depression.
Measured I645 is -0.180 nm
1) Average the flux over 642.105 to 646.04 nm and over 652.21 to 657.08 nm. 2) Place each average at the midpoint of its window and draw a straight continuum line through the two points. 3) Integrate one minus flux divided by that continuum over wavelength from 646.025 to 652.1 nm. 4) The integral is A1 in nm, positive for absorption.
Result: 0.08 nm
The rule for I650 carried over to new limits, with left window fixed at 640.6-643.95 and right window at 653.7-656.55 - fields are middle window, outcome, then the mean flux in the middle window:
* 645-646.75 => 0.05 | 23.4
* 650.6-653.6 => -0.01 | 27.2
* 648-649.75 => 0.08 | 24.5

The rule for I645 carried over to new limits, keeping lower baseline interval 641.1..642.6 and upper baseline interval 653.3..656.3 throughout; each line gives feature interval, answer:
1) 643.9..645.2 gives 0.00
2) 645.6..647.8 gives -0.04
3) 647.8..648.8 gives 0.05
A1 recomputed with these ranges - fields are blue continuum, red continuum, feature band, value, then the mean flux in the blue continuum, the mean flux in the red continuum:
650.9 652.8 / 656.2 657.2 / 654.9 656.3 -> 0.060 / 26.7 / 28.6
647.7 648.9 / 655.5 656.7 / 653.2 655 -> -0.221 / 24.2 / 27.7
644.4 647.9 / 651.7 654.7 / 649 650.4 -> 0.074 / 24.5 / 28.7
